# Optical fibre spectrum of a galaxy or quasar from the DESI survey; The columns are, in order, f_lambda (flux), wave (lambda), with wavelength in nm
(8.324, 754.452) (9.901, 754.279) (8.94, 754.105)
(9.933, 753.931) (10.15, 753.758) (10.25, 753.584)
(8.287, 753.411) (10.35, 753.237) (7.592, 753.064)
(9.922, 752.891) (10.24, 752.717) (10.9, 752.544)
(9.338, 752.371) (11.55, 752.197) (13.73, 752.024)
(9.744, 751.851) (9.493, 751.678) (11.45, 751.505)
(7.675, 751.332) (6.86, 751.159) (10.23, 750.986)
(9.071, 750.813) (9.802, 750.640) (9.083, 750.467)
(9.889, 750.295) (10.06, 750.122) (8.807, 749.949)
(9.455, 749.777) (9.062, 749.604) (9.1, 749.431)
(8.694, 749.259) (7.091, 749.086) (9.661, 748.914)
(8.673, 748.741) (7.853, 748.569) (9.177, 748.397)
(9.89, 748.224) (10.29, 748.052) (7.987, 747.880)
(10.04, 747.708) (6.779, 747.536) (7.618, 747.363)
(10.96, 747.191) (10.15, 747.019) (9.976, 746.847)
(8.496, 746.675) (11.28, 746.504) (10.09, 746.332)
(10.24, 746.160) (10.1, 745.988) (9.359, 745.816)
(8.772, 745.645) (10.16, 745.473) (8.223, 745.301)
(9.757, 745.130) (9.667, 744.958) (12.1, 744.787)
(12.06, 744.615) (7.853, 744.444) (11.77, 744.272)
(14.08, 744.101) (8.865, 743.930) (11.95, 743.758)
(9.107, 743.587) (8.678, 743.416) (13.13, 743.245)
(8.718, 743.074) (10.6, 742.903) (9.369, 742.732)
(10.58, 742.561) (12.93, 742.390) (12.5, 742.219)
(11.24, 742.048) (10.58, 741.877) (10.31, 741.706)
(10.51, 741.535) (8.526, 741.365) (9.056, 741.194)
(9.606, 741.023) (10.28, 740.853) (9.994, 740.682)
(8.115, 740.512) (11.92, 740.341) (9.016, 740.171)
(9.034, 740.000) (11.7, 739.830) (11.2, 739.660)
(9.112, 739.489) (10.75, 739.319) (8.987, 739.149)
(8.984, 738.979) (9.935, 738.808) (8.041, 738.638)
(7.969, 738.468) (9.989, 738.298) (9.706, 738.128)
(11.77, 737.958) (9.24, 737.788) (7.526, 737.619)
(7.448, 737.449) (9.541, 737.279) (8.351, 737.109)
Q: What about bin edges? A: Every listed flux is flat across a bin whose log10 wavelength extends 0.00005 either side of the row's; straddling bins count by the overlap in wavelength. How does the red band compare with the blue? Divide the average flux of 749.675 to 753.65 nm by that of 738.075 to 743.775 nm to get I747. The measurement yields 1.0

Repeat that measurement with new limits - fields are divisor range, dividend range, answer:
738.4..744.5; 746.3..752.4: 0.93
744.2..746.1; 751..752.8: 1.01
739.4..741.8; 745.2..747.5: 0.97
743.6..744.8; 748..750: 0.81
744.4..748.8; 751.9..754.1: 1.06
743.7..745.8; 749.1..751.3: 0.87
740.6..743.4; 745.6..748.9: 0.90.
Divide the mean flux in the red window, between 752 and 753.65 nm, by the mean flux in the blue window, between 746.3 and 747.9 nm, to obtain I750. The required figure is 1.08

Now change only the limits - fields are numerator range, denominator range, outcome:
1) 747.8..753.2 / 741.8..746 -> 0.90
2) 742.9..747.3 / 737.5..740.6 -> 1.07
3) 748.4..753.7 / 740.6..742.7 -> 0.90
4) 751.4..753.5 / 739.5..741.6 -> 1.03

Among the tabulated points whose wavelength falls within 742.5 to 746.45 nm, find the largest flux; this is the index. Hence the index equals 14.08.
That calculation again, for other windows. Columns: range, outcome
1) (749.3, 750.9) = 10.06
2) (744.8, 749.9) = 11.28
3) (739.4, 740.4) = 11.92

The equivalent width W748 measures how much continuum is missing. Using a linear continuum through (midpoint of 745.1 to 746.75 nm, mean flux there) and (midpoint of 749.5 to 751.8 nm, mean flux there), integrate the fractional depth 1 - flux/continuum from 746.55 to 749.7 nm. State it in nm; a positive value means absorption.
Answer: 0.16 nm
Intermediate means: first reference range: 9.66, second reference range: 9.31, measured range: 9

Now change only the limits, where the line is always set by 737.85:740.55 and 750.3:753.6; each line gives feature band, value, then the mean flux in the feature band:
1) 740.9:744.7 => -0.30 nm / 10.5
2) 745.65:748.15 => 0.07 nm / 9.51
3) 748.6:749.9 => 0.13 nm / 8.78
